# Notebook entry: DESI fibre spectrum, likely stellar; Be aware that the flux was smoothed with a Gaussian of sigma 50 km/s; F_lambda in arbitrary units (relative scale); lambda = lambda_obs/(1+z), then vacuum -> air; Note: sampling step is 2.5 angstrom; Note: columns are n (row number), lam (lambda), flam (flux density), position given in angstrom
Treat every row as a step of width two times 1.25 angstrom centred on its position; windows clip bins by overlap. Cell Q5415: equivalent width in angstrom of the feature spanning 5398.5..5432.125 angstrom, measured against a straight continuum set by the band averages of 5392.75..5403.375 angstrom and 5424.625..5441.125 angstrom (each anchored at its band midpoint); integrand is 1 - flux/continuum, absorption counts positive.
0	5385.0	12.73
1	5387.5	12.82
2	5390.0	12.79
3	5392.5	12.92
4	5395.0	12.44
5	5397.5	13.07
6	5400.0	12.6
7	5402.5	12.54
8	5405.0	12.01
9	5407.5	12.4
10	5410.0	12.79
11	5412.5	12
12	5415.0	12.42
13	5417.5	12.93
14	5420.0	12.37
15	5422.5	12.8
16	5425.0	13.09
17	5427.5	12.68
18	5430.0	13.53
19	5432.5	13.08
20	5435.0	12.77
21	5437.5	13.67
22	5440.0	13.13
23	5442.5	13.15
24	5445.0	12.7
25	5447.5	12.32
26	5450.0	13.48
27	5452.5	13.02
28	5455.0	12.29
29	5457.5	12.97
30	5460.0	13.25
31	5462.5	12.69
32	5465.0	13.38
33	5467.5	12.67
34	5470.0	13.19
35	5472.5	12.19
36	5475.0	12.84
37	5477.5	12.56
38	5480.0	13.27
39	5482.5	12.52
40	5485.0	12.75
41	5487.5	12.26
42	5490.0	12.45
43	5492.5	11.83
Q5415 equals 0.7 angstrom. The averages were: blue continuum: 12.7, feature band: 12.6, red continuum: 13.1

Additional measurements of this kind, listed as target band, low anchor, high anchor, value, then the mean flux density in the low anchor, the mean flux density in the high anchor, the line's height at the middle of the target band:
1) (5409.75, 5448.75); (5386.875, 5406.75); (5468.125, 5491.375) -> -0.6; 12.6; 12.7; 12.6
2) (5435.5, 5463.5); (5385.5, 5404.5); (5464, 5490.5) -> -0.5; 12.7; 12.7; 12.7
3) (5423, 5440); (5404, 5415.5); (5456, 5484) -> -0.8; 12.3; 12.9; 12.5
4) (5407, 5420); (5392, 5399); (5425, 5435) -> 0.4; 12.8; 13.1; 12.9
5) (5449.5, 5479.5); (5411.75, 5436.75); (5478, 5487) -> -0.2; 12.8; 12.8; 12.8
